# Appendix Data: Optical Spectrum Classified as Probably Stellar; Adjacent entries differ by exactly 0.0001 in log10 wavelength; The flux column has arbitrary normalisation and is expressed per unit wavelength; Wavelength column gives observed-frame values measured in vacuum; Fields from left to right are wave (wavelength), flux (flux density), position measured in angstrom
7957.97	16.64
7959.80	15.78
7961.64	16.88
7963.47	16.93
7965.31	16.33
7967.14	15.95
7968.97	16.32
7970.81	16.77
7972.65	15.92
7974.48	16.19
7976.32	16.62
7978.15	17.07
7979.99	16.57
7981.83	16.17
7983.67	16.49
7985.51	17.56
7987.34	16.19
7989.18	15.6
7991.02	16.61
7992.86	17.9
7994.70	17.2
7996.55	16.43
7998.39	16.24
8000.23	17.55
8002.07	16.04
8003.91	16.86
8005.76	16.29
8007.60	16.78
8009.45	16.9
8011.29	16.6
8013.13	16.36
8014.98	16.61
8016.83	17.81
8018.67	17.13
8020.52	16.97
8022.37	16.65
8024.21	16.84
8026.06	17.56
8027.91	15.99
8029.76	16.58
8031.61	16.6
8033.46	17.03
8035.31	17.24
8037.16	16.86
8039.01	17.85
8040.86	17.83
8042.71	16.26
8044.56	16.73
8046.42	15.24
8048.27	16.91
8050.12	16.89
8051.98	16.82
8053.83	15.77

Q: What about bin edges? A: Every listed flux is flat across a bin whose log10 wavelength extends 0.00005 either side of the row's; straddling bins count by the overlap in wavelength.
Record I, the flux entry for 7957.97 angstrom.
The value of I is 16.64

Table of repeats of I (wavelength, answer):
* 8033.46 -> 17.03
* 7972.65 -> 15.92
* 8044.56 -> 16.73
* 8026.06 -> 17.56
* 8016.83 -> 17.81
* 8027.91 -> 15.99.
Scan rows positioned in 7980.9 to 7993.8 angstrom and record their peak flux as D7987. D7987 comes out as 17.9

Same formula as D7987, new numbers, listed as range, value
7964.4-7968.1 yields 16.33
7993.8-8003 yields 17.55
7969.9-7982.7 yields 17.07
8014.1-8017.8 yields 17.81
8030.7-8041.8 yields 17.85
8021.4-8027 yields 17.56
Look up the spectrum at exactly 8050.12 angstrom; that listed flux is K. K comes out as 16.89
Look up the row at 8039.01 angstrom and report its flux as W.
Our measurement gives 17.85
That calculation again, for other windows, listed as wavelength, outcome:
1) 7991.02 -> 16.61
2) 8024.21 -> 16.84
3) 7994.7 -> 17.2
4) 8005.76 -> 16.29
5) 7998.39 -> 16.24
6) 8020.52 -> 16.97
